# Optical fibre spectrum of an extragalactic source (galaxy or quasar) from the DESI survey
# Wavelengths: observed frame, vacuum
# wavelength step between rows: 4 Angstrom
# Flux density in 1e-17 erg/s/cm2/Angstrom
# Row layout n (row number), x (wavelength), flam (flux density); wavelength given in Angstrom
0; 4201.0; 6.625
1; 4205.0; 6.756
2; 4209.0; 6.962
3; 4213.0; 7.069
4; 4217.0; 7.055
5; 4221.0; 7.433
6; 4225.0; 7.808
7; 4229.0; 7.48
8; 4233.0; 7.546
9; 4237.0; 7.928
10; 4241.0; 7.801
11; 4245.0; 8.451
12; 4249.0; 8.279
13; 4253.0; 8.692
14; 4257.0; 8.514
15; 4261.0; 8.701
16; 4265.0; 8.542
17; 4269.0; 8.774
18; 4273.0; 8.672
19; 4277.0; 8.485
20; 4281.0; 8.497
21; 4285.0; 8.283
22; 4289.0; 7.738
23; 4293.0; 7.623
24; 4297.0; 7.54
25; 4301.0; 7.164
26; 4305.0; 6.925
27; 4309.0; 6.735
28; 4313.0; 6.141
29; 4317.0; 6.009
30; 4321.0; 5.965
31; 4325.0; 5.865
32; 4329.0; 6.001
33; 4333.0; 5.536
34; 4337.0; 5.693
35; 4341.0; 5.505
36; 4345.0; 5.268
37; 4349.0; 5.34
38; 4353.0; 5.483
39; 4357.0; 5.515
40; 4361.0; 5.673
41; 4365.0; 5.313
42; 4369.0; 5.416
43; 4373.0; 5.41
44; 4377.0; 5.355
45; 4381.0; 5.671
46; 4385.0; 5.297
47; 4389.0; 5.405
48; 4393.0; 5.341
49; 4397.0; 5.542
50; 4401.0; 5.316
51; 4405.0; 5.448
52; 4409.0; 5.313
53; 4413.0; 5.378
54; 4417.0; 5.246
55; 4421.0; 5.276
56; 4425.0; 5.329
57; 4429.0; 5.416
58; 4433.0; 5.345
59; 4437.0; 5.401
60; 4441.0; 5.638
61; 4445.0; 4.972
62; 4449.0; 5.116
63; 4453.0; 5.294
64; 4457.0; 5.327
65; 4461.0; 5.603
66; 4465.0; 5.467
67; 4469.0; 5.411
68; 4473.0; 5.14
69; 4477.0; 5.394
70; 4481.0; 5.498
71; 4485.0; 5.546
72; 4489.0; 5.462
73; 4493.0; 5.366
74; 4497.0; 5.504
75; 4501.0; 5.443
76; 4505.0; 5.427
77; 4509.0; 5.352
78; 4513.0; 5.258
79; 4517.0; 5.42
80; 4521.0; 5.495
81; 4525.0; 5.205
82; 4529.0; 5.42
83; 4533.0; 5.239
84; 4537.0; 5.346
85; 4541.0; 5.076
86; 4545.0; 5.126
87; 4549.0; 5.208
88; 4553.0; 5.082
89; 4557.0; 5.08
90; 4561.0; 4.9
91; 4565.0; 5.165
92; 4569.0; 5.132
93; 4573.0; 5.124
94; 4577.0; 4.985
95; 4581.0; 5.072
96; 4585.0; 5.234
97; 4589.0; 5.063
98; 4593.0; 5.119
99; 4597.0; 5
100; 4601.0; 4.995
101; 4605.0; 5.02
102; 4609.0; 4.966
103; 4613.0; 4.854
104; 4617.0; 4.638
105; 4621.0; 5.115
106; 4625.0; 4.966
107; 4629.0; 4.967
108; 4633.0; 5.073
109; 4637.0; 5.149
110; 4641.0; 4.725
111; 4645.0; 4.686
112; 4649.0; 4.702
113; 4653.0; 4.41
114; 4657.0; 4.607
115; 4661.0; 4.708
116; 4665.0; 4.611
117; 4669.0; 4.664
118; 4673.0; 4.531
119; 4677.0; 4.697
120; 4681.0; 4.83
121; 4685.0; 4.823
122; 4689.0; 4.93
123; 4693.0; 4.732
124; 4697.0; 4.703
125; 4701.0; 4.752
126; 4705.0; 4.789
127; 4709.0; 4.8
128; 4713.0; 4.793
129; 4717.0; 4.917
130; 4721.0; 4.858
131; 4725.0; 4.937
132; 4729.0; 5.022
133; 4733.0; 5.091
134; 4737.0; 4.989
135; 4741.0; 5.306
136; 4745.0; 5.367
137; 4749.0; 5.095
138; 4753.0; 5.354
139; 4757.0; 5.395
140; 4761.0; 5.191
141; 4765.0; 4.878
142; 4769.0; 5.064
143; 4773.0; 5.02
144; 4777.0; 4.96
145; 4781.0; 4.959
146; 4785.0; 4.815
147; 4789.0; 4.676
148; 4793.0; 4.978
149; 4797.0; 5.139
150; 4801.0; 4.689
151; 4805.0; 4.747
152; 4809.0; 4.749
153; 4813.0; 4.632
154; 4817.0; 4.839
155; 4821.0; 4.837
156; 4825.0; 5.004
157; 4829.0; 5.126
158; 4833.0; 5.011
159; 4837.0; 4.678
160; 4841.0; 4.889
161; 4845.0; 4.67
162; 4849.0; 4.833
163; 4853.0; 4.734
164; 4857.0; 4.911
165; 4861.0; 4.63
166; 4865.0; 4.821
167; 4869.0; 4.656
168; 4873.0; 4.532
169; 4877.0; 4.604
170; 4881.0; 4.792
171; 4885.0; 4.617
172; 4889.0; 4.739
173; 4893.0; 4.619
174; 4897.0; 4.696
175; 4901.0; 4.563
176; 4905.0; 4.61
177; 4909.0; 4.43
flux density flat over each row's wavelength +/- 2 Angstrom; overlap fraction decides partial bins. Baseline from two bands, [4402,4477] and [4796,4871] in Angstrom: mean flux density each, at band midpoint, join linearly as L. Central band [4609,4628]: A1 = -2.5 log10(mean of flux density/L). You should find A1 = 0.04 mag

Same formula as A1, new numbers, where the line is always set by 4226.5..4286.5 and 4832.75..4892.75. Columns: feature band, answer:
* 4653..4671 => 0.27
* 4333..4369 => 0.38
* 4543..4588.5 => 0.26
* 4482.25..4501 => 0.26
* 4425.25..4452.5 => 0.33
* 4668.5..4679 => 0.25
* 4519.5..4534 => 0.25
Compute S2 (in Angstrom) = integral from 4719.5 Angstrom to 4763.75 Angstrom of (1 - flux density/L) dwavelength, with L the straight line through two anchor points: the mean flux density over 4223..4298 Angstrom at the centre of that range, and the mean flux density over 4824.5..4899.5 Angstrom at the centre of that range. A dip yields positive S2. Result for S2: 2.4 Angstrom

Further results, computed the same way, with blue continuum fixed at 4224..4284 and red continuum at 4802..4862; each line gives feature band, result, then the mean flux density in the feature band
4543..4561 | 3.88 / 5.1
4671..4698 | 4.51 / 4.75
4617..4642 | 4.36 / 4.98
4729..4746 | 0.72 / 5.16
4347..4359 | 3.50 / 5.45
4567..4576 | 1.79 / 5.11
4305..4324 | 3.97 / 6.27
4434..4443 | 2.11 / 5.5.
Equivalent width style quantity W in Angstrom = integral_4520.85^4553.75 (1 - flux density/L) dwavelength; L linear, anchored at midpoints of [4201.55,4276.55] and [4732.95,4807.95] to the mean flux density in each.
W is 5.5 Angstrom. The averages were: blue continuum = 7.9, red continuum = 5.03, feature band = 5.24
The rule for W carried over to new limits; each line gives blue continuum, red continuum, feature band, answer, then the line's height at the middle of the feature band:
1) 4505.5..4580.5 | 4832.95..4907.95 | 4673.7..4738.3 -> 1.4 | 4.95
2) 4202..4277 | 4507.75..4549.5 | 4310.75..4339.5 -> 5.0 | 7.14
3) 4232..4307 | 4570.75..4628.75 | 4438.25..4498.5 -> 8.3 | 6.25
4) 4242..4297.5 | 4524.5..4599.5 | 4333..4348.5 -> 4.3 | 7.57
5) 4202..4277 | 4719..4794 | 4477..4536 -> 9.5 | 6.43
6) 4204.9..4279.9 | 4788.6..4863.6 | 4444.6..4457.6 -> 3.2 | 6.86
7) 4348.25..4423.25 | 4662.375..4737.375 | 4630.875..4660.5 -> 0.9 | 4.91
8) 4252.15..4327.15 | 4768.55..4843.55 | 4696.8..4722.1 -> 2.7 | 5.39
